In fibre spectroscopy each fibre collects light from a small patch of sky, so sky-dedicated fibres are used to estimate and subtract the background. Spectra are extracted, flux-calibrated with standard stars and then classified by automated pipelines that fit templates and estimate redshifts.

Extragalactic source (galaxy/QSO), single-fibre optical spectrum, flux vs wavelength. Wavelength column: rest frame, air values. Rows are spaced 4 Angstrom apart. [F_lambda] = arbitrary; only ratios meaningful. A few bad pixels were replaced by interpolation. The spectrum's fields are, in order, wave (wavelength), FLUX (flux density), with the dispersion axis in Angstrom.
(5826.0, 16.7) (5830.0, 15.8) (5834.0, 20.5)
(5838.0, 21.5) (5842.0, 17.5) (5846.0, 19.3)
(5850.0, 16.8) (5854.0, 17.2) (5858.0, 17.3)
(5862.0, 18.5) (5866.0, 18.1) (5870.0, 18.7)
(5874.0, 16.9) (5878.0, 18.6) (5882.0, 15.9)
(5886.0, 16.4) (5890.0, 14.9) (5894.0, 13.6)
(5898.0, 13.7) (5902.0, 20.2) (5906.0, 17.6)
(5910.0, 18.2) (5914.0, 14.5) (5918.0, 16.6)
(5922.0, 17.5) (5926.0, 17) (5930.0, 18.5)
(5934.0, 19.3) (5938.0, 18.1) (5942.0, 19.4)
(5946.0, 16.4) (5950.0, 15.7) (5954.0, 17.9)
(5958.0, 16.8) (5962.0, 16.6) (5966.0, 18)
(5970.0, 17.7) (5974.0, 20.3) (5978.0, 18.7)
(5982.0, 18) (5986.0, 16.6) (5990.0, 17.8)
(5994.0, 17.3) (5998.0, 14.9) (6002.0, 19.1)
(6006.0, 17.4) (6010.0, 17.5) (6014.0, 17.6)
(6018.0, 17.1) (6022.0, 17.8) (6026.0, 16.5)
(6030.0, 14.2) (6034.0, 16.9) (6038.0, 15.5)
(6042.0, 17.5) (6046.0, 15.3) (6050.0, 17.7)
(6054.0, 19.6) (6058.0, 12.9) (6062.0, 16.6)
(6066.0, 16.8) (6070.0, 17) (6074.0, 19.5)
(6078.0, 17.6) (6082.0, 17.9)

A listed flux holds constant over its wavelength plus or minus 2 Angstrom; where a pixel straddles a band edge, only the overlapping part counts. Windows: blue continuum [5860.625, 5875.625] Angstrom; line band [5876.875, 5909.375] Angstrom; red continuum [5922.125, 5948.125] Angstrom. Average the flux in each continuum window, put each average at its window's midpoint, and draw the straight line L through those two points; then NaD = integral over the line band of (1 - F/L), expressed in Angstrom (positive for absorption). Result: 3.0 Angstrom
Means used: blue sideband 18.1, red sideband 18.1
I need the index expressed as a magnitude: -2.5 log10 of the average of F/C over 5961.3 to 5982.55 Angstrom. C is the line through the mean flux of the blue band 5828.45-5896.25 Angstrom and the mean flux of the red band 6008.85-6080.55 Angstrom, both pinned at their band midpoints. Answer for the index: -0.07 mag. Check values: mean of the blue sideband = 17.5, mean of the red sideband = 16.9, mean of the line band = 18.3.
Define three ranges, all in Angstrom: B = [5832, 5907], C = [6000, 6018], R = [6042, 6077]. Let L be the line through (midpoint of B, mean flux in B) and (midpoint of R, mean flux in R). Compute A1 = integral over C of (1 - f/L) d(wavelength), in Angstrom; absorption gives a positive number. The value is -0.7 Angstrom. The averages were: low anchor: 17.5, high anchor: 17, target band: 17.8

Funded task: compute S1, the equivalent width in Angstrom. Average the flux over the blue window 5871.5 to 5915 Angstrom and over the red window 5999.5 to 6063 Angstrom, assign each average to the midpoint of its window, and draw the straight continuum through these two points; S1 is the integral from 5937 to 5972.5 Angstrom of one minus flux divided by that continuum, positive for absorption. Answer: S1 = -1.7 Angstrom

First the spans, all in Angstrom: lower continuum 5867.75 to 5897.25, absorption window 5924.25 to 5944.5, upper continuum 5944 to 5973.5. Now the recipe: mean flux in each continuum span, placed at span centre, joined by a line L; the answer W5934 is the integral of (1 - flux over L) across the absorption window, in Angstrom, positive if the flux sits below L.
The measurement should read -1.8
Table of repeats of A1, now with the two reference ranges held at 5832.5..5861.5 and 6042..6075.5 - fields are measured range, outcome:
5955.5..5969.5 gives 0.3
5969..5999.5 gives -0.4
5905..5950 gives 1.1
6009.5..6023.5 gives -0.2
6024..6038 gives 1.1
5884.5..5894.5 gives 1.7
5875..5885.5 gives 0.7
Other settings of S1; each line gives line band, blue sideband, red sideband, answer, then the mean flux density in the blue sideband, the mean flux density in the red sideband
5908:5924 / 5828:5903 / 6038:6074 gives 0.5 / 17.4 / 16.8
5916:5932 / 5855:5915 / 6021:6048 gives -0.6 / 16.9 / 16.2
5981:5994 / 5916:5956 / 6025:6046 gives -0.5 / 17.6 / 16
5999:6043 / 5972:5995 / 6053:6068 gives 0.7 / 18.2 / 16.3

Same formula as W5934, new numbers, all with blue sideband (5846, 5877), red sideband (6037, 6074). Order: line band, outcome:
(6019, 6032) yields 0.5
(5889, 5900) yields 2.3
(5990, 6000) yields 0.4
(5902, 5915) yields 0.0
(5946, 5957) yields 0.4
